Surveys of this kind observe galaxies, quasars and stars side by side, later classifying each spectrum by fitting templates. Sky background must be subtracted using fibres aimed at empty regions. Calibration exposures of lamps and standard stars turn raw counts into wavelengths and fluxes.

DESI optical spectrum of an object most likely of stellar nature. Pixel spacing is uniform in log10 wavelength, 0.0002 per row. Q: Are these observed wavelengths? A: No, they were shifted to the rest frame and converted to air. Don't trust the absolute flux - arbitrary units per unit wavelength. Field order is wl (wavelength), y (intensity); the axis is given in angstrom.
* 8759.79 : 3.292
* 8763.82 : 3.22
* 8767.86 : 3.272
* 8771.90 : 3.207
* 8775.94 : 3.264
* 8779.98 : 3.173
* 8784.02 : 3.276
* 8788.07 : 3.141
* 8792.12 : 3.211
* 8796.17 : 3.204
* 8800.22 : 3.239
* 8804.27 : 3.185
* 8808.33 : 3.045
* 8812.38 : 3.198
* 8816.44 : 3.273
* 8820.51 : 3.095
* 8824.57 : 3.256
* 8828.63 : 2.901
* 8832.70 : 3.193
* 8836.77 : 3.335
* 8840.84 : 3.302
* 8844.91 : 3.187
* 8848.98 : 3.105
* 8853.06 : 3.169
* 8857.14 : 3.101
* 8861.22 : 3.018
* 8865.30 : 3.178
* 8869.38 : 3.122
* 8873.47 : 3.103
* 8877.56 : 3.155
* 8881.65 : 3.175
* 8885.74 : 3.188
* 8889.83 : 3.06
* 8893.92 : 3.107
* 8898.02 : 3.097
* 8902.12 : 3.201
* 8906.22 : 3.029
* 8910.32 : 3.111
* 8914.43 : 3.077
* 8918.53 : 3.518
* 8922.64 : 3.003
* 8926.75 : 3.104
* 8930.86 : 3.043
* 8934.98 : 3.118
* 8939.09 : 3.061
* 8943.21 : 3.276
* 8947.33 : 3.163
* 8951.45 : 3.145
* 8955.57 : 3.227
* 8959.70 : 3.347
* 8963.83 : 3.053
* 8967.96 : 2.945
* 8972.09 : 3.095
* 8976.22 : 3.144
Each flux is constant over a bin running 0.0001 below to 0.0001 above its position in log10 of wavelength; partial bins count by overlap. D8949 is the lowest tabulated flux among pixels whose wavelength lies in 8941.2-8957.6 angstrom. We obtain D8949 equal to 3.145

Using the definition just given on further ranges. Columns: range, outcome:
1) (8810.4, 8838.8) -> 2.901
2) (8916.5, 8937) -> 3.003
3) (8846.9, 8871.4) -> 3.018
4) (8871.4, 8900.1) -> 3.06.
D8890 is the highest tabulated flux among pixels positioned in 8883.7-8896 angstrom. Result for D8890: 3.188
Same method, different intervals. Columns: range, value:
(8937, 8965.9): 3.347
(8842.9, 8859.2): 3.187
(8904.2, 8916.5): 3.111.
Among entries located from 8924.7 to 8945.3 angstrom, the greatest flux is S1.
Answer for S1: 3.276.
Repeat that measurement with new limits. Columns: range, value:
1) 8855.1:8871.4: 3.178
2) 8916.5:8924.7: 3.518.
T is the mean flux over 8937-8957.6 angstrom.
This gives 3.18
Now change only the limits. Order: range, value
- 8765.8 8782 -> 3.23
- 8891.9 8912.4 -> 3.11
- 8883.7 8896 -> 3.12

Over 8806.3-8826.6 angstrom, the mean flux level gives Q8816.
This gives 3.17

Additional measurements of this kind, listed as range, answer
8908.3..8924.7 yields 3.18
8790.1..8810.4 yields 3.18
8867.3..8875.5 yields 3.11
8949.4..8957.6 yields 3.19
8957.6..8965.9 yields 3.2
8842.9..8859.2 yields 3.14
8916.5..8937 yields 3.16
